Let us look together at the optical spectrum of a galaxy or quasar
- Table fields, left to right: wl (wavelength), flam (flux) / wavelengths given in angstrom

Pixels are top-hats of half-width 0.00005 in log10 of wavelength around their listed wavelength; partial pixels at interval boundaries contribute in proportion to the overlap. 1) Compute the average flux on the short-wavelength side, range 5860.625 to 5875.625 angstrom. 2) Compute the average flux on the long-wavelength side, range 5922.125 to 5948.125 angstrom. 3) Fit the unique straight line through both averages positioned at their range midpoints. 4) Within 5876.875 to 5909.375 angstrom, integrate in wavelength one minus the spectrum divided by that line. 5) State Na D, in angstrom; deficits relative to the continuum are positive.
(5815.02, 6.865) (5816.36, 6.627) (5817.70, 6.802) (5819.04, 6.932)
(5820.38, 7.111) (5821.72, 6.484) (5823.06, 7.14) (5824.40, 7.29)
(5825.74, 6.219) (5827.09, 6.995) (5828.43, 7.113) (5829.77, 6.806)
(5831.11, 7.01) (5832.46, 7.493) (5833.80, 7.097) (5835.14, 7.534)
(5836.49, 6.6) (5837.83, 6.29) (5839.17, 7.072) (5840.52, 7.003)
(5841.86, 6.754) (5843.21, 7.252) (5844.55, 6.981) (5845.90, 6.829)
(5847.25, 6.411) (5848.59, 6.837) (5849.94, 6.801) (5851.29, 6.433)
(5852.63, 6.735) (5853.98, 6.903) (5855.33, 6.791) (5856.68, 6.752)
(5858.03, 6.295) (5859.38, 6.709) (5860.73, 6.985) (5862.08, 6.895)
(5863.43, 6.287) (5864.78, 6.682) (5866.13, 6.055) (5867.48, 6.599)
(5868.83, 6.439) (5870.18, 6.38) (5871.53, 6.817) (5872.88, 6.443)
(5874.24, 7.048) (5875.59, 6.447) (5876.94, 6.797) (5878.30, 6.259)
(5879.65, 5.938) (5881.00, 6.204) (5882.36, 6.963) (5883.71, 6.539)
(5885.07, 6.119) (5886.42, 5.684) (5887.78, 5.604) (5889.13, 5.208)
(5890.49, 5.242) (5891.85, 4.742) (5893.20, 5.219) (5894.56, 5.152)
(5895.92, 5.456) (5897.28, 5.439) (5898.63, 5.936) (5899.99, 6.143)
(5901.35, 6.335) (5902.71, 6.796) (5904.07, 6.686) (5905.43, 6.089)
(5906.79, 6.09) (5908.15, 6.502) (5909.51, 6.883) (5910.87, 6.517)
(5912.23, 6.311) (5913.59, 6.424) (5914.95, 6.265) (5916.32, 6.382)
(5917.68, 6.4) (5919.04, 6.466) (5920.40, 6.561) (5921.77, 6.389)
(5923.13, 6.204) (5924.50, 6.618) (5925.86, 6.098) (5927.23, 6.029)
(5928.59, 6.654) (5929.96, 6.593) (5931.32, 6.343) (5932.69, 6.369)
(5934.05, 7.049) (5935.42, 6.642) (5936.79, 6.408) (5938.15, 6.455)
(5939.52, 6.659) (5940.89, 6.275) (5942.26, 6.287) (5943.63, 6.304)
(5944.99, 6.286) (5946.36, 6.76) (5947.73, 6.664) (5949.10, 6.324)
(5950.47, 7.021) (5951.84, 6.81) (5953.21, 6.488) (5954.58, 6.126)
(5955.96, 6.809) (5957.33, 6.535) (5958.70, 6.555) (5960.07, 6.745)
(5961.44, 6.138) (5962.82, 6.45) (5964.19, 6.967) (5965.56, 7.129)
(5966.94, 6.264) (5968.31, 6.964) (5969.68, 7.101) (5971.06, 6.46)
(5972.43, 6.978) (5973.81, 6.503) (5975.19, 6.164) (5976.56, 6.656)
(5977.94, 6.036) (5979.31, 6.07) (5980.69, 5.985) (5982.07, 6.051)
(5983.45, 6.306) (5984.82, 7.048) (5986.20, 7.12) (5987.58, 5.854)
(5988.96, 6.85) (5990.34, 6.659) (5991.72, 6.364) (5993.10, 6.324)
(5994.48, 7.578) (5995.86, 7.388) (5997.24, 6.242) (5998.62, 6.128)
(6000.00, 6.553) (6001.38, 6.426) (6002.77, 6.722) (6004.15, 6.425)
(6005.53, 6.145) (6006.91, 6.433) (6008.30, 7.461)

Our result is 2.8 angstrom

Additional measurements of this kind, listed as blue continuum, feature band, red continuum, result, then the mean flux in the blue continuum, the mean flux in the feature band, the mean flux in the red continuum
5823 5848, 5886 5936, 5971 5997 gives 4.33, 6.94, 6.15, 6.54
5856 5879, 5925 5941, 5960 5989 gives 0.18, 6.58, 6.47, 6.53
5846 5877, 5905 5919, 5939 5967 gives 0.42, 6.63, 6.4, 6.56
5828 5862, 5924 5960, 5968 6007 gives 0.69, 6.86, 6.51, 6.53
